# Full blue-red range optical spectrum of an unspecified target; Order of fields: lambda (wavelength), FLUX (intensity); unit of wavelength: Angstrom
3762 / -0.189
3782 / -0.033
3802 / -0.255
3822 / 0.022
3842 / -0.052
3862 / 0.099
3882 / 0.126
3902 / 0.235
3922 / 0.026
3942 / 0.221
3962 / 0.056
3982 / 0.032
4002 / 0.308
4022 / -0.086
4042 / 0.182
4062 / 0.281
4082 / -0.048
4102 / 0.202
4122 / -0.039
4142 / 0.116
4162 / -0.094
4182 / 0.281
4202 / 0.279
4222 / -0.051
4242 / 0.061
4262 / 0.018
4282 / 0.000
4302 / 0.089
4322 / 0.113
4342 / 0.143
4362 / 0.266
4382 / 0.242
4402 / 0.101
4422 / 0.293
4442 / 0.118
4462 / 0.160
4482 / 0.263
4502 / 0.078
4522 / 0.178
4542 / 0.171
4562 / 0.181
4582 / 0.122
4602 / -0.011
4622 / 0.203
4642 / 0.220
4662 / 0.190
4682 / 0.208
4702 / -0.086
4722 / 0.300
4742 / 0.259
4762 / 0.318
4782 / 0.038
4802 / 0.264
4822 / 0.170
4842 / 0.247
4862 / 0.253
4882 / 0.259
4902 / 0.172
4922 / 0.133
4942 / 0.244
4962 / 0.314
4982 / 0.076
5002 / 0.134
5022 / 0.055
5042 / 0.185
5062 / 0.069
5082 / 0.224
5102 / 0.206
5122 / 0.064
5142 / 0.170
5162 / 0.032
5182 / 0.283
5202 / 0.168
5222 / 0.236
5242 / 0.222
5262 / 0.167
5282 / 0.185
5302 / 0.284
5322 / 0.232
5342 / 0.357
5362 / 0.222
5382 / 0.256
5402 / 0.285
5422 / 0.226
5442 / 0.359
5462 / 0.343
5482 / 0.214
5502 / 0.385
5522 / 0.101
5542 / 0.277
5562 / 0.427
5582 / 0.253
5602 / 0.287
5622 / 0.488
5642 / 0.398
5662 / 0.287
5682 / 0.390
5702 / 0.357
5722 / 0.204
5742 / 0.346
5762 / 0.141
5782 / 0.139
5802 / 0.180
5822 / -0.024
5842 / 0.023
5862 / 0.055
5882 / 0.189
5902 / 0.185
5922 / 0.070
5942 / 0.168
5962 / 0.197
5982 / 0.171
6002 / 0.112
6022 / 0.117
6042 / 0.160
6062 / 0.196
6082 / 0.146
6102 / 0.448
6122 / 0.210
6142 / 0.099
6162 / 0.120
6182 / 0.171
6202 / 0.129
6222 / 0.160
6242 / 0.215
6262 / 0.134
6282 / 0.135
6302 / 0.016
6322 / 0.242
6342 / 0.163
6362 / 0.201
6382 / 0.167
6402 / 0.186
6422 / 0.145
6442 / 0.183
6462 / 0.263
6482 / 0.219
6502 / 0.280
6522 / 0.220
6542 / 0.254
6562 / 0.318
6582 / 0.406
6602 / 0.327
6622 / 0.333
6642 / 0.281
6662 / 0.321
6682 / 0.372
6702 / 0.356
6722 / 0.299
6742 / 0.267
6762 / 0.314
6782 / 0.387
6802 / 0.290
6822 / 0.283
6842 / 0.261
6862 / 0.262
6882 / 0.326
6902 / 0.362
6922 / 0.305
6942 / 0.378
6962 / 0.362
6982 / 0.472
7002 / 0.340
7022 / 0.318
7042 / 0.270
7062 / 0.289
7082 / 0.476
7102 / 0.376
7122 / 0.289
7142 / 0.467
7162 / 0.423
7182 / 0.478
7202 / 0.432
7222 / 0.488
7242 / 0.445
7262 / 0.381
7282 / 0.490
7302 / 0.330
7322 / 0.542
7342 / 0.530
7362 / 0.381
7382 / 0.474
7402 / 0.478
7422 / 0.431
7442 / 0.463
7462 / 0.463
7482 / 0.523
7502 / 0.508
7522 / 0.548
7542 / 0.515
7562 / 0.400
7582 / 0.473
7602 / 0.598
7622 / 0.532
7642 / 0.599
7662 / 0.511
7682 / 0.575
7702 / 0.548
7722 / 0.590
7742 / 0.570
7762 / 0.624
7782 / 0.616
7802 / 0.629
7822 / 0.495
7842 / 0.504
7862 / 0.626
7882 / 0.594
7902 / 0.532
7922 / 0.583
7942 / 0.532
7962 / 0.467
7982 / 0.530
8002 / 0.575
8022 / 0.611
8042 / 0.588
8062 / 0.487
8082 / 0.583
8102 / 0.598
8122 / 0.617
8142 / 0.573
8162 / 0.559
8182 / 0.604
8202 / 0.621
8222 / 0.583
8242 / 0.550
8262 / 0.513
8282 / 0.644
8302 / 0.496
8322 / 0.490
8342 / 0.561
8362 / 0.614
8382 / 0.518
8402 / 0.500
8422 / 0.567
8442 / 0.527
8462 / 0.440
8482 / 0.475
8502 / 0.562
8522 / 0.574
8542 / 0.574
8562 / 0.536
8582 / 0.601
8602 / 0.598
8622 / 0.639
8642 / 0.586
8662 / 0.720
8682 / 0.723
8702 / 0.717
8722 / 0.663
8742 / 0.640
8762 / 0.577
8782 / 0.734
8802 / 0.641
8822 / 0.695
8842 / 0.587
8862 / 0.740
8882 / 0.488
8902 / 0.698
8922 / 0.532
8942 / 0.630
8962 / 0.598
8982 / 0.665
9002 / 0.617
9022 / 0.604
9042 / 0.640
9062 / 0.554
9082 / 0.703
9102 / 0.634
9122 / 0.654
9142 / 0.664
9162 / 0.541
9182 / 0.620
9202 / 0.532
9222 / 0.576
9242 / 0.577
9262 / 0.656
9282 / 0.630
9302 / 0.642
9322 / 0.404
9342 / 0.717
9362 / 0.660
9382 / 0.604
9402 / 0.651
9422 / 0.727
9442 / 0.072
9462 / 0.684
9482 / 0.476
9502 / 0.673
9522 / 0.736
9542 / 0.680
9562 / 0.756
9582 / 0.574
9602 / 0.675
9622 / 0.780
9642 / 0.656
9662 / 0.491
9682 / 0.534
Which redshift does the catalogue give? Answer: 0.64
